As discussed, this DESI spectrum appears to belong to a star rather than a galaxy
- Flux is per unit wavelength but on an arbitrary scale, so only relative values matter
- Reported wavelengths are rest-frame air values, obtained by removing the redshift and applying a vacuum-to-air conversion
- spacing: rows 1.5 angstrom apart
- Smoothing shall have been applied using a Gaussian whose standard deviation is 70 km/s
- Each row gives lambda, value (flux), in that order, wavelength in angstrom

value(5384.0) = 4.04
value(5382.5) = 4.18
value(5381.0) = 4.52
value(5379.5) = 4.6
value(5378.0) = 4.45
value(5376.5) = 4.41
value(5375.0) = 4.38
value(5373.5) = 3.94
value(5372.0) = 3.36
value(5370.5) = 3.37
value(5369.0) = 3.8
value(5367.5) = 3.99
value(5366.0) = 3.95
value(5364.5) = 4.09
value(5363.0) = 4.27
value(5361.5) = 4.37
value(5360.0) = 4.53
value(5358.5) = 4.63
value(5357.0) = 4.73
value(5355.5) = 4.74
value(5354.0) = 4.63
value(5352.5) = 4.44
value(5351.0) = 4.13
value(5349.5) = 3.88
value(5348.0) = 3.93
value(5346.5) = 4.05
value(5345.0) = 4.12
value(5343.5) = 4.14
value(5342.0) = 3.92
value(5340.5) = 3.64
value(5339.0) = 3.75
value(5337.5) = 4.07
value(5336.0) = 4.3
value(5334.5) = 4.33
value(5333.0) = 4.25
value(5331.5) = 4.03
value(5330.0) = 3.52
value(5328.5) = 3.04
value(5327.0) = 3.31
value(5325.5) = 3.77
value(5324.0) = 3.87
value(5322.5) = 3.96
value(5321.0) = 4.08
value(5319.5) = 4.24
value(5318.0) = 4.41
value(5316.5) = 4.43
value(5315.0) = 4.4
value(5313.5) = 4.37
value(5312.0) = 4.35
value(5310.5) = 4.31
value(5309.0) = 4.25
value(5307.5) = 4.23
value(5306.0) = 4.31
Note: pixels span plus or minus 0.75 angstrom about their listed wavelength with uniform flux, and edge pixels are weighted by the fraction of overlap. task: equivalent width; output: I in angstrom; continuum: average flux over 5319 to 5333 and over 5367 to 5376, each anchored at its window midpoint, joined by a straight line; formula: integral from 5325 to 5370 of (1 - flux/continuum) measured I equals -3.3 angstrom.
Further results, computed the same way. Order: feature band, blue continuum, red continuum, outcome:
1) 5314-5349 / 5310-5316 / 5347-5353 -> 2.0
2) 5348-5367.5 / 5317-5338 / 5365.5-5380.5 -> -1.6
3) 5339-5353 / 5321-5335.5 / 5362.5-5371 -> -0.5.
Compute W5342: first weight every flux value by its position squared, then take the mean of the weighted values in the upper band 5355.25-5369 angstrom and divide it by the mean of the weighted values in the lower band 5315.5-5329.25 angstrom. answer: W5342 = 1.1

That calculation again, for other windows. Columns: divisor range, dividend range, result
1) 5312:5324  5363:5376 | 0.93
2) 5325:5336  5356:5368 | 1.16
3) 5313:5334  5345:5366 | 1.10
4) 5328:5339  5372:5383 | 1.11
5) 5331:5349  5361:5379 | 1.01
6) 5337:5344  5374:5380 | 1.16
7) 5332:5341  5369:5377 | 0.96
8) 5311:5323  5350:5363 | 1.06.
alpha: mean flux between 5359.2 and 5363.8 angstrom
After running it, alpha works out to 4.39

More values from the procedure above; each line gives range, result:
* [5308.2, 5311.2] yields 4.28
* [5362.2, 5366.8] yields 4.11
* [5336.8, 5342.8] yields 3.85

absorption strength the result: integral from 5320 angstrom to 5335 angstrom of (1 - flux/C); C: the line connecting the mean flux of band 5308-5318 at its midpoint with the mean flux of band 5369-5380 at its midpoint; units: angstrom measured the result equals 1.6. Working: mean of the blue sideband 4.35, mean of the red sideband 4.04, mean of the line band 3.81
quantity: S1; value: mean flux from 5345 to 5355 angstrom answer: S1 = 4.19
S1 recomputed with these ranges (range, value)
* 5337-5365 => 4.22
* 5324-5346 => 3.87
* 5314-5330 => 3.94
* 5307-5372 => 4.1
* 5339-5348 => 3.95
